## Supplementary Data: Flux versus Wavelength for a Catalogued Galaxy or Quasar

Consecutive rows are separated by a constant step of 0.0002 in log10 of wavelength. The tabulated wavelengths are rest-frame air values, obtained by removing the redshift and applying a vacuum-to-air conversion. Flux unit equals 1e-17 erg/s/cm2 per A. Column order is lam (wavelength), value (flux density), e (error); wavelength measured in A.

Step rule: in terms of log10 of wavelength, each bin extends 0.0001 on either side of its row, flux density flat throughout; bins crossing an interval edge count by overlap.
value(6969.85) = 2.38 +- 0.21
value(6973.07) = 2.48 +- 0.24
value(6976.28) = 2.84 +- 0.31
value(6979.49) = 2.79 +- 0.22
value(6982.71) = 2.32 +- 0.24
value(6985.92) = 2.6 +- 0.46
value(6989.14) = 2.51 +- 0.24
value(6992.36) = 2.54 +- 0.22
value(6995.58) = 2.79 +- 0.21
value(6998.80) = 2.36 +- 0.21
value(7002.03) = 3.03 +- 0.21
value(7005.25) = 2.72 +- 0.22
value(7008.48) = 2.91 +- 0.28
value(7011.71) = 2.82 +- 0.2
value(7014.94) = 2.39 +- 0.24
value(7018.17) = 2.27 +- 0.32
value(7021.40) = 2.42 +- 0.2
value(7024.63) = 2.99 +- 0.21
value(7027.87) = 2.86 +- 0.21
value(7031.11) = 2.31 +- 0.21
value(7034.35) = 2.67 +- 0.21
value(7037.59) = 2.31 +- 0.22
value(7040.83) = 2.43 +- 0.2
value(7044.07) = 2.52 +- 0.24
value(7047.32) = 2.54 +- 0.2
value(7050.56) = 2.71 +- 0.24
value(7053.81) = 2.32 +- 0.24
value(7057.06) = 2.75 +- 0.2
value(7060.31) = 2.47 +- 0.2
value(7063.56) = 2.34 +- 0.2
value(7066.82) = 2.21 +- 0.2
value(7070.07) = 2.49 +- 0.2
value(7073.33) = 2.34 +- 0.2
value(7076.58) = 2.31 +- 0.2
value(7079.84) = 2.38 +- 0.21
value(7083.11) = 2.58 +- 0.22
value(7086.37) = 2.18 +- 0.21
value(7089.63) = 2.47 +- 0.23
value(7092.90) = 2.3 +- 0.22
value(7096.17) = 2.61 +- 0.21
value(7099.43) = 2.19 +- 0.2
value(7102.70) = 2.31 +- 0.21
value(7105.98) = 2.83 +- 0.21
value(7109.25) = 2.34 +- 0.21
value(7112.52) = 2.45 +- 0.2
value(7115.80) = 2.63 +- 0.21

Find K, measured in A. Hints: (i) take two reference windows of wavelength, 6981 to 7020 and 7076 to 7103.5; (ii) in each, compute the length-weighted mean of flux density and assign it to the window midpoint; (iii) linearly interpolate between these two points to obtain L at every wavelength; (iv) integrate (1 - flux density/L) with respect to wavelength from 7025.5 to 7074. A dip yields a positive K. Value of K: -0.34 A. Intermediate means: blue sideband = 2.6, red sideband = 2.37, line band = 2.49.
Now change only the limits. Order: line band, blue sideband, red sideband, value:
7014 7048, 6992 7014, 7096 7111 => 1.7 A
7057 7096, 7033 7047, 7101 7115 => 1.4 A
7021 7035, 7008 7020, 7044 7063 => -0.6 A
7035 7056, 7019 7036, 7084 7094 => 0.5 A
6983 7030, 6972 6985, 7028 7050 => -1.5 A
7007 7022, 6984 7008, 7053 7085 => 0.2 A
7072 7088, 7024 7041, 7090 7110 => 0.8 A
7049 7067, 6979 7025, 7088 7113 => 0.2 A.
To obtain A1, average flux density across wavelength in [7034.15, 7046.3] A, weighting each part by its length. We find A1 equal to 2.46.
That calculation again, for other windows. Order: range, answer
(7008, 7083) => 2.51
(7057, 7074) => 2.41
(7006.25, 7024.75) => 2.61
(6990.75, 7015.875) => 2.7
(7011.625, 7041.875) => 2.54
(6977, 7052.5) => 2.6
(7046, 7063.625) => 2.54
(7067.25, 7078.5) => 2.36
